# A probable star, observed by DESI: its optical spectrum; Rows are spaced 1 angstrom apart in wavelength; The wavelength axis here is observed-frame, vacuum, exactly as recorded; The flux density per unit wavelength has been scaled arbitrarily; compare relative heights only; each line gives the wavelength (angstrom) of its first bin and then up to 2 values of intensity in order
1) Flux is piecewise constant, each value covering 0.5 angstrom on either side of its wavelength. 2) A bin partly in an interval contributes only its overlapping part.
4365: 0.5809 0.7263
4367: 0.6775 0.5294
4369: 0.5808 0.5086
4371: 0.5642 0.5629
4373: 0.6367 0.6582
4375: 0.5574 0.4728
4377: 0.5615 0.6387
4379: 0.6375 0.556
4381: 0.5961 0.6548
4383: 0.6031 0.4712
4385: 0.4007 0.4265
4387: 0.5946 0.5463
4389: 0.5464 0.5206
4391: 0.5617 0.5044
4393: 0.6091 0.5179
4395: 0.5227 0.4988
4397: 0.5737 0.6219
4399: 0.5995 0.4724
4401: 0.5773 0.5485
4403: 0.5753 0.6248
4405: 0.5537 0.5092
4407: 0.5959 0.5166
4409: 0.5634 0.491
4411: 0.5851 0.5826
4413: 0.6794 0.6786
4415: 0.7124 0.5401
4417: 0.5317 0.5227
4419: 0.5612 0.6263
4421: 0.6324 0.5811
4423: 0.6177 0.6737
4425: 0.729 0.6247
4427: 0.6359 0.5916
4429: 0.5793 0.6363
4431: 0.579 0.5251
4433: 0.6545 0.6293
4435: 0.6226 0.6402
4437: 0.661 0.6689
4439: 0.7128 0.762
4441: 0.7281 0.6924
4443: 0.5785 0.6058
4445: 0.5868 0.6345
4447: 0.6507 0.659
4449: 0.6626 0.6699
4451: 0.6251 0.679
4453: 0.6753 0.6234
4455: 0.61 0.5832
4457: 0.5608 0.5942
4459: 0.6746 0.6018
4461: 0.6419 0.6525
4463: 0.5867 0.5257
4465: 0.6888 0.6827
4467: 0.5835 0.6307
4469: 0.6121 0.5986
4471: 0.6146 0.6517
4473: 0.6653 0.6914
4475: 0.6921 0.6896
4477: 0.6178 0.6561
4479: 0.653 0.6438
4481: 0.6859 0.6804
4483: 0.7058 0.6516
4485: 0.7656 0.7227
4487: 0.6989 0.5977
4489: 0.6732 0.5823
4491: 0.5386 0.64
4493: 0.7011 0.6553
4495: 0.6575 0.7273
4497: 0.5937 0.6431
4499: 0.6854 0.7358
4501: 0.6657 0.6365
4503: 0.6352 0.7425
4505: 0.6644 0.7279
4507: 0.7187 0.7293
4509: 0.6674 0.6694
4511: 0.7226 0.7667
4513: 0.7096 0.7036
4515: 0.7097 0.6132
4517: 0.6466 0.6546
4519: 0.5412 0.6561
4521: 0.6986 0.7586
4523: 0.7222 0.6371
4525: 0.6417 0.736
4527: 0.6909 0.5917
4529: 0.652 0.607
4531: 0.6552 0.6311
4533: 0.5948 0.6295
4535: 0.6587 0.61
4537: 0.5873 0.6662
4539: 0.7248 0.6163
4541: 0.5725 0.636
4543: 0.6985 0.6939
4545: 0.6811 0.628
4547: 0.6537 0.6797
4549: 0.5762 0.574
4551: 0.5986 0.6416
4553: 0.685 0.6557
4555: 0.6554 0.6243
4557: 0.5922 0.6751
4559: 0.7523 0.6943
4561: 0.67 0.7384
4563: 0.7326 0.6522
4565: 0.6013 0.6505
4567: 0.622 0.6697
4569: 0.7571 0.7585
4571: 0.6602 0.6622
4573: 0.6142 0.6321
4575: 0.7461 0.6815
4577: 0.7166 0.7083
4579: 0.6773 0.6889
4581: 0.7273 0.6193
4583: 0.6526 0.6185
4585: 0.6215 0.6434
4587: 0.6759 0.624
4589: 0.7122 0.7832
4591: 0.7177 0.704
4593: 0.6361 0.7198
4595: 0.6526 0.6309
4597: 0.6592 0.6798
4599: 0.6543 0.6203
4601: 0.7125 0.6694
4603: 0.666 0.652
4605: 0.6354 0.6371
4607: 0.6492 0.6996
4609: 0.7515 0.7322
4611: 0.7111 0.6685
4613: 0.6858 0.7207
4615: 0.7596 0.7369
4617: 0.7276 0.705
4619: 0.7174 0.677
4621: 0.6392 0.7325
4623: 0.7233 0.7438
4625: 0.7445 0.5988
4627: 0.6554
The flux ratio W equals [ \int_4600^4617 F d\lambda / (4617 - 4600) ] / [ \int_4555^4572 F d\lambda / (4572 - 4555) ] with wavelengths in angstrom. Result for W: 1.0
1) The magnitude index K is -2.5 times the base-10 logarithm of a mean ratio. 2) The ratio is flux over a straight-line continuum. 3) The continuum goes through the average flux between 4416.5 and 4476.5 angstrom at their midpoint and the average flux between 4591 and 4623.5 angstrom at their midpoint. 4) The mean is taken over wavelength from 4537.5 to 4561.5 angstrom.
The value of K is 0.03 mag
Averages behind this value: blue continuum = 0.632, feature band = 0.652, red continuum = 0.687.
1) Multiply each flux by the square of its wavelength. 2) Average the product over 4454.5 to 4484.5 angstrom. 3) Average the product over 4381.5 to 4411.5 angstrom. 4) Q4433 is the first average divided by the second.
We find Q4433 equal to 1.21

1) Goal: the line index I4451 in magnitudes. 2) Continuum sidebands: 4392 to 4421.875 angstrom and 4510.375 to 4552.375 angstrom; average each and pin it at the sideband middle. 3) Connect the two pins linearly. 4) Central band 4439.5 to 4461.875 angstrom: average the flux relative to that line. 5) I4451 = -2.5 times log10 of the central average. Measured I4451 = -0.07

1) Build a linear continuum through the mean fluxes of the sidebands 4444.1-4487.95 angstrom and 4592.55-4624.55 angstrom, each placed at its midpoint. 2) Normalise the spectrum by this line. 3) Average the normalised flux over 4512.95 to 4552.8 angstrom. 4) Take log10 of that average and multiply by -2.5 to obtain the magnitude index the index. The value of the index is 0.03 mag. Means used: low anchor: 0.645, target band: 0.649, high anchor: 0.688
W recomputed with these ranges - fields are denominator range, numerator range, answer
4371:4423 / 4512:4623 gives 1.18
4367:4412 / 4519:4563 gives 1.17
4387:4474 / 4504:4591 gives 1.10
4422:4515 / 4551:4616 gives 1.04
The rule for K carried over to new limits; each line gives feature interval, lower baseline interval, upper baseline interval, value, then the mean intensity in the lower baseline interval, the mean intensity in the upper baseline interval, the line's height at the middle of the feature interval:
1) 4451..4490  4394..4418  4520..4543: -0.057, 0.57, 0.652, 0.612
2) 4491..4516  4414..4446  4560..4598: -0.051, 0.628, 0.677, 0.652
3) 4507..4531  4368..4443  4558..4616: -0.049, 0.588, 0.681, 0.646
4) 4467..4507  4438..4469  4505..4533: -0.008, 0.639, 0.675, 0.657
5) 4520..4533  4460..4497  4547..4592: -0.008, 0.65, 0.669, 0.66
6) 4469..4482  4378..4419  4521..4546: -0.068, 0.562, 0.654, 0.614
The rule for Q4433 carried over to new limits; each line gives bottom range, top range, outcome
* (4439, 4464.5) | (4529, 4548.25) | 1.05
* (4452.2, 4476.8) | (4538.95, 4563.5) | 1.08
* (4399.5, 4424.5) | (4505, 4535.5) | 1.21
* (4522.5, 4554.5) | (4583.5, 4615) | 1.08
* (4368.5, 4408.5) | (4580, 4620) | 1.35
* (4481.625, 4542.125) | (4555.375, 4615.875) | 1.05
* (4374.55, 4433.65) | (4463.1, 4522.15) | 1.20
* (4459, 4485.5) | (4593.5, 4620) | 1.12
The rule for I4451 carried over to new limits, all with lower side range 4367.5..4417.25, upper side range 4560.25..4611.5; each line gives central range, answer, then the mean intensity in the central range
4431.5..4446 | -0.10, 0.647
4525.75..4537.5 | 0.02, 0.635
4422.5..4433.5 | -0.07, 0.622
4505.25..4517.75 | -0.10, 0.697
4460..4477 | -0.05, 0.636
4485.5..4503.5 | -0.05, 0.655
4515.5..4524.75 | -0.03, 0.658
